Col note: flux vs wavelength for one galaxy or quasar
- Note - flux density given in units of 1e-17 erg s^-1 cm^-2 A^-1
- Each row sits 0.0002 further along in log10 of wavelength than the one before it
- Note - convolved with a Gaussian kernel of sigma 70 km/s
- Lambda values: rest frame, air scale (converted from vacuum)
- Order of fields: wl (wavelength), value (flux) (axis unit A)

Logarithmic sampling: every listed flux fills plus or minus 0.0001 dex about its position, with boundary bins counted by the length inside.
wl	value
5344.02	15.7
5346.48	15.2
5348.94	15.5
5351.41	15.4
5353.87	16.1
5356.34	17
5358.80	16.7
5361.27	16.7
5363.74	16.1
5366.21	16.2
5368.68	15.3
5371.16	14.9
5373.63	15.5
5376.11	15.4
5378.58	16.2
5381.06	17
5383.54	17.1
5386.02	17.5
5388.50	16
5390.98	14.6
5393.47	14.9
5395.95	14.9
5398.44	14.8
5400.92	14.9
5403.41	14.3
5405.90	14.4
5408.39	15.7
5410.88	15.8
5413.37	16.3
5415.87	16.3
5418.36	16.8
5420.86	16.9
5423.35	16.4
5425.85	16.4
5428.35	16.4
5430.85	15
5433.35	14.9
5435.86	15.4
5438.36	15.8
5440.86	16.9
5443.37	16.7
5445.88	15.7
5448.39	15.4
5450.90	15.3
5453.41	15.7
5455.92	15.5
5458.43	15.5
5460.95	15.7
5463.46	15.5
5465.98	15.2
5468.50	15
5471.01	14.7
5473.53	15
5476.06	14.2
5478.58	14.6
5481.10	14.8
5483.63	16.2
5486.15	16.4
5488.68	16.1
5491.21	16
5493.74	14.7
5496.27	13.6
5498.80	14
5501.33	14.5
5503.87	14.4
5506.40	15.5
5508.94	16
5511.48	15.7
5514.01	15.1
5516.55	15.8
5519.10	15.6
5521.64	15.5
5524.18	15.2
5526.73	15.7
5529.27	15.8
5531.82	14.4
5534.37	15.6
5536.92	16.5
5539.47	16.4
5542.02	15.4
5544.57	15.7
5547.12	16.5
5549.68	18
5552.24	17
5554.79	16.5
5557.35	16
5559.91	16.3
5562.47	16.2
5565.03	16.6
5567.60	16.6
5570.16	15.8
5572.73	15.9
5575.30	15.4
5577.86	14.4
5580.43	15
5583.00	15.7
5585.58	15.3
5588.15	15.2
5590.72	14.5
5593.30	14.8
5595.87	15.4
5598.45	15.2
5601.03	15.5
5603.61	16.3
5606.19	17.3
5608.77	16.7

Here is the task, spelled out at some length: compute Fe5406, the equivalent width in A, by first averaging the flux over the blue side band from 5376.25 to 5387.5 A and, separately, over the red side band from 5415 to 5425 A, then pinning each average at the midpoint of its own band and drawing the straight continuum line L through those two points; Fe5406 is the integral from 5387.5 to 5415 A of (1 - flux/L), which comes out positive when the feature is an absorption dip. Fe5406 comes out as 2.5 A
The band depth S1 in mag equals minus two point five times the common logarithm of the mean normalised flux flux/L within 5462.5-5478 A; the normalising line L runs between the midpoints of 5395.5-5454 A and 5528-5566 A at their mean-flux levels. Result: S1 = 0.07 mag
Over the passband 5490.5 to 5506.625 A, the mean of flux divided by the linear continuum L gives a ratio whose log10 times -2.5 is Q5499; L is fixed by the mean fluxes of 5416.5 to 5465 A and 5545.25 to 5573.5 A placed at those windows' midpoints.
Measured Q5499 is 0.11 mag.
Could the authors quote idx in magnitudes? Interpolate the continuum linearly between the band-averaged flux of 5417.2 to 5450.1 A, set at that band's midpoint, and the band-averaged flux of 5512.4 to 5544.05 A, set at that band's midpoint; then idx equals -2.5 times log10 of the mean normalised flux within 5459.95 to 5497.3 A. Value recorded 0.04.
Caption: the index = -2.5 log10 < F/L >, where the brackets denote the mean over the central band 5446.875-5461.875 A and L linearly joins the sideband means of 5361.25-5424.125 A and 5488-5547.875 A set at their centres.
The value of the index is 0.01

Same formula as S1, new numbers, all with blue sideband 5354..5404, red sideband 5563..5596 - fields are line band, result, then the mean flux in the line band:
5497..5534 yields 0.03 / 15.2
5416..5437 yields -0.02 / 16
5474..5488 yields 0.03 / 15.3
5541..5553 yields -0.07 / 16.5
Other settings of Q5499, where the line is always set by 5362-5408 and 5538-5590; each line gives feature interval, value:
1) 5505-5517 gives 0.02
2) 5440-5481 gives 0.03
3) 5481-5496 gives 0.01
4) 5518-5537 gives 0.03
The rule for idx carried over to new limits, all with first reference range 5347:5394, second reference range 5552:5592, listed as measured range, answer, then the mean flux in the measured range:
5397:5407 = 0.097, 14.6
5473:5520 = 0.048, 15.2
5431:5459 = 0.015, 15.7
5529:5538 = 0.019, 15.5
